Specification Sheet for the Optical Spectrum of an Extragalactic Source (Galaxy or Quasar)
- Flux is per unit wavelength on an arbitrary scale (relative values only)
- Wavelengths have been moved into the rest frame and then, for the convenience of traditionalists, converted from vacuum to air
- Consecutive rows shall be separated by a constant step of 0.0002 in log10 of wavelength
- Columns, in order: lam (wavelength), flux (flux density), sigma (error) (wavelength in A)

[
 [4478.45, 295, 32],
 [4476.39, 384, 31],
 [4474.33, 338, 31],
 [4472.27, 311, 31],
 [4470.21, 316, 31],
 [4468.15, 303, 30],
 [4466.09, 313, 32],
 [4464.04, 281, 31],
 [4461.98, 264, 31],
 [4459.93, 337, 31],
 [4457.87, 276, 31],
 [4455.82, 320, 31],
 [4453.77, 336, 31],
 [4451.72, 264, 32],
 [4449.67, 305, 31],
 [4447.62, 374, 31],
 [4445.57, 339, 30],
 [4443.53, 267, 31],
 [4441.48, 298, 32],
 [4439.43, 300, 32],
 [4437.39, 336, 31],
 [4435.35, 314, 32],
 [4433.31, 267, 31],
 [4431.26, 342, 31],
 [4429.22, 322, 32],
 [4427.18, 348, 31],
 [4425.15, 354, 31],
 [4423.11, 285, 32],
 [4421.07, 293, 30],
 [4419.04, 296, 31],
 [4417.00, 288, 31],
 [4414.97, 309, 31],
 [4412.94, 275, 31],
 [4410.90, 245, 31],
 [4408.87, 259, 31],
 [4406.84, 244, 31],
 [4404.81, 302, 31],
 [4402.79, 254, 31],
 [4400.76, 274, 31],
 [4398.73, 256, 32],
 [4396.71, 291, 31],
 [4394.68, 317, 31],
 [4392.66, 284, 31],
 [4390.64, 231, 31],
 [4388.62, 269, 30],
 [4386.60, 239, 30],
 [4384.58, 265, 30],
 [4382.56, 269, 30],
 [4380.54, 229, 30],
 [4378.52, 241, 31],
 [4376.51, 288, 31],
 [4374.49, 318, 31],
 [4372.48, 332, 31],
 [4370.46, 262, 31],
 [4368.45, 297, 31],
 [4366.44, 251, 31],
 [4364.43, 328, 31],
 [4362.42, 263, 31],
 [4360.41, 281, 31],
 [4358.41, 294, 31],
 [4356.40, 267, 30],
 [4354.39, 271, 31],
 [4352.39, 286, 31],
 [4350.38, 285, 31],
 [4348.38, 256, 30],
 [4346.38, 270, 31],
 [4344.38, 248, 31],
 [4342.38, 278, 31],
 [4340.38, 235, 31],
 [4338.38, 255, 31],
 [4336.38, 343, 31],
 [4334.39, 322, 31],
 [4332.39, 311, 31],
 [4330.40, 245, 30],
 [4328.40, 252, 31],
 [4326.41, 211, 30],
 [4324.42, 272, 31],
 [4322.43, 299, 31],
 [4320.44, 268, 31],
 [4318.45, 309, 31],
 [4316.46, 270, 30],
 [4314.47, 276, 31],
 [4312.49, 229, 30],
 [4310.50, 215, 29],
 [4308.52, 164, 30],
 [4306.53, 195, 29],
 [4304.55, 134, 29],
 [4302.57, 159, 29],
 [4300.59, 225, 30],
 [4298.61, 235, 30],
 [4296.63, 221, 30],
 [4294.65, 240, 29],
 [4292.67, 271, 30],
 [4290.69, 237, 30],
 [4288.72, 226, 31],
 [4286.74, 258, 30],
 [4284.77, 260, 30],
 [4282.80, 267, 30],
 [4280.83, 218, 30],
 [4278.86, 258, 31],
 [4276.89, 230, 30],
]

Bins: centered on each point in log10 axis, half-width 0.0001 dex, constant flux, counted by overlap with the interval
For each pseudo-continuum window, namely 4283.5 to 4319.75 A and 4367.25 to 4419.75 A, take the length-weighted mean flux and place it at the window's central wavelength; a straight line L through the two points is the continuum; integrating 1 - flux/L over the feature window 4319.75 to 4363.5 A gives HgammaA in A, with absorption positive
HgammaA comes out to -4.3 A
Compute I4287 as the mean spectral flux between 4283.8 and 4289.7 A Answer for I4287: 248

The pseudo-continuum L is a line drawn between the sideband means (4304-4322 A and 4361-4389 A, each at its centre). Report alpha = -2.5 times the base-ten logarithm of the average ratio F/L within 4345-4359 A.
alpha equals -0.06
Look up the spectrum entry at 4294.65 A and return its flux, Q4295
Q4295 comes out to 240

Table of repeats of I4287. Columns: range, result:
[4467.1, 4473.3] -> 310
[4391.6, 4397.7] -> 297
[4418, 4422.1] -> 294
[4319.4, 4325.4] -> 280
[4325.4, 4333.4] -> 255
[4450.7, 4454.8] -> 300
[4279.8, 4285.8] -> 249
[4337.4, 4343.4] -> 256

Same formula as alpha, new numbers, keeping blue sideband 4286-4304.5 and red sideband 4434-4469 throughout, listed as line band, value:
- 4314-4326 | -0.17 mag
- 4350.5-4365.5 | -0.11 mag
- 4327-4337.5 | -0.19 mag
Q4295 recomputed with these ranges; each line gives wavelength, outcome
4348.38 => 256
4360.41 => 281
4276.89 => 230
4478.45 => 295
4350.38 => 285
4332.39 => 311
